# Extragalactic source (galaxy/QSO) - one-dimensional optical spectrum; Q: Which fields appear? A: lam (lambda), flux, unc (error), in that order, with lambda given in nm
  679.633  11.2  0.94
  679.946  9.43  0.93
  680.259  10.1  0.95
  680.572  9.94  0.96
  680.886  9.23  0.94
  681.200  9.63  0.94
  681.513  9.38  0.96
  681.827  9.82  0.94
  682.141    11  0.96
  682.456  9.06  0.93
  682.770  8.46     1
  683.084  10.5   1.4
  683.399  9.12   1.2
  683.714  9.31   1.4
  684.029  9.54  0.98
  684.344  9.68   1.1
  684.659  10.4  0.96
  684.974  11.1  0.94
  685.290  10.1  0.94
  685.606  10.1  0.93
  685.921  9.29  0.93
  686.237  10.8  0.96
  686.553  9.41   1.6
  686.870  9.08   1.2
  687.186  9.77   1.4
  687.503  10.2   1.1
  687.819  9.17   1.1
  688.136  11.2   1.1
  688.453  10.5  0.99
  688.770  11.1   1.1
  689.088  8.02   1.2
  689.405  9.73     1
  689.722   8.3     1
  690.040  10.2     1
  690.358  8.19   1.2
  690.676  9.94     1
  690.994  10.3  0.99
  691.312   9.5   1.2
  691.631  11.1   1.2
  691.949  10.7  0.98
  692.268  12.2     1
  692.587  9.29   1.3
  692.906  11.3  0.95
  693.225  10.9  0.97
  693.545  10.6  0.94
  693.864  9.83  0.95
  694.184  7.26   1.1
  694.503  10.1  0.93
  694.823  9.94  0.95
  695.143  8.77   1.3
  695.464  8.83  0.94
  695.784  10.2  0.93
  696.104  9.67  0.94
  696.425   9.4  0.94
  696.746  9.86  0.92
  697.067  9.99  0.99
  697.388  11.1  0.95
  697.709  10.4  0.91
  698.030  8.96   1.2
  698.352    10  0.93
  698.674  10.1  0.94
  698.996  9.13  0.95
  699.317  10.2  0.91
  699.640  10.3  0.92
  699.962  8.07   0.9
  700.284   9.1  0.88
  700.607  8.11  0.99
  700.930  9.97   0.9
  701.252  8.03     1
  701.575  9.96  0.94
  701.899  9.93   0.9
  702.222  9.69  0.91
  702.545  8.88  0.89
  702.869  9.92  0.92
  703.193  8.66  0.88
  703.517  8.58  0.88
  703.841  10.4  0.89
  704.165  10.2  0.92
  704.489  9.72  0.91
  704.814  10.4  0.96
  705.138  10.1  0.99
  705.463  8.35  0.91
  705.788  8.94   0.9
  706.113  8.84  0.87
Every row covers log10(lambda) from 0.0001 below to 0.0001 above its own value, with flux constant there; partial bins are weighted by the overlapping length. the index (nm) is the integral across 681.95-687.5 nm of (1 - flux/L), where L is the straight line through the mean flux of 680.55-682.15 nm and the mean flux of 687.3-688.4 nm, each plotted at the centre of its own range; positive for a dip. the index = 0.08 nm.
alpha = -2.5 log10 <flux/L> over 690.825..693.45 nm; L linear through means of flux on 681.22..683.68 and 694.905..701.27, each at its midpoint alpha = -0.12 mag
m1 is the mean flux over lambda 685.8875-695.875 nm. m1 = 9.87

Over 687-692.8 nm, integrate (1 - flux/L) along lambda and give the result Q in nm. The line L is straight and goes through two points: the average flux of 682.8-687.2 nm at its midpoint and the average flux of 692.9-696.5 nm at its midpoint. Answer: -0.13 nm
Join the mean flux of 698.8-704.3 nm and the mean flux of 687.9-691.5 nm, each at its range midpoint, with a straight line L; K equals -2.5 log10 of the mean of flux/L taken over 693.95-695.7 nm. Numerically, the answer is 0.06 mag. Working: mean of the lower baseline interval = 9.72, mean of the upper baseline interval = 9.36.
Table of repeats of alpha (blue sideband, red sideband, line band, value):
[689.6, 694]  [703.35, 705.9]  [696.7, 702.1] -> 0.03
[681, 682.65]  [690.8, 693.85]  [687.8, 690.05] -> 0.06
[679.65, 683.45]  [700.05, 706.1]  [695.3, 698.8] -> -0.05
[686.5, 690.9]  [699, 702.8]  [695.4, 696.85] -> -0.02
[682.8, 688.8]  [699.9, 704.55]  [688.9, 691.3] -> 0.06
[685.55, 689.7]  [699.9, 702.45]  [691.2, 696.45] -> -0.05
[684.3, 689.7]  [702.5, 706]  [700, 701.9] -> 0.06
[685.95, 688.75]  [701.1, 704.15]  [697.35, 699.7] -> -0.04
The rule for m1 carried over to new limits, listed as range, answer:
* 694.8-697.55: 9.74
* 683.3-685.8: 9.93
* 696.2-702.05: 9.59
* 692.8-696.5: 9.72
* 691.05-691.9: 10.4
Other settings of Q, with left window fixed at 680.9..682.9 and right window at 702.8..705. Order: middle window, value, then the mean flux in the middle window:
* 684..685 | -0.06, 10.1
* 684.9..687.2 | -0.08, 9.92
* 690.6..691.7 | -0.06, 10.2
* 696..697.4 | -0.04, 9.9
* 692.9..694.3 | -0.04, 9.91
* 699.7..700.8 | 0.12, 8.64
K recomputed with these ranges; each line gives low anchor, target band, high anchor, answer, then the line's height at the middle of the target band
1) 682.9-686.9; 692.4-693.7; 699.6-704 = -0.11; 9.57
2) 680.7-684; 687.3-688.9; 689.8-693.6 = -0.04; 10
